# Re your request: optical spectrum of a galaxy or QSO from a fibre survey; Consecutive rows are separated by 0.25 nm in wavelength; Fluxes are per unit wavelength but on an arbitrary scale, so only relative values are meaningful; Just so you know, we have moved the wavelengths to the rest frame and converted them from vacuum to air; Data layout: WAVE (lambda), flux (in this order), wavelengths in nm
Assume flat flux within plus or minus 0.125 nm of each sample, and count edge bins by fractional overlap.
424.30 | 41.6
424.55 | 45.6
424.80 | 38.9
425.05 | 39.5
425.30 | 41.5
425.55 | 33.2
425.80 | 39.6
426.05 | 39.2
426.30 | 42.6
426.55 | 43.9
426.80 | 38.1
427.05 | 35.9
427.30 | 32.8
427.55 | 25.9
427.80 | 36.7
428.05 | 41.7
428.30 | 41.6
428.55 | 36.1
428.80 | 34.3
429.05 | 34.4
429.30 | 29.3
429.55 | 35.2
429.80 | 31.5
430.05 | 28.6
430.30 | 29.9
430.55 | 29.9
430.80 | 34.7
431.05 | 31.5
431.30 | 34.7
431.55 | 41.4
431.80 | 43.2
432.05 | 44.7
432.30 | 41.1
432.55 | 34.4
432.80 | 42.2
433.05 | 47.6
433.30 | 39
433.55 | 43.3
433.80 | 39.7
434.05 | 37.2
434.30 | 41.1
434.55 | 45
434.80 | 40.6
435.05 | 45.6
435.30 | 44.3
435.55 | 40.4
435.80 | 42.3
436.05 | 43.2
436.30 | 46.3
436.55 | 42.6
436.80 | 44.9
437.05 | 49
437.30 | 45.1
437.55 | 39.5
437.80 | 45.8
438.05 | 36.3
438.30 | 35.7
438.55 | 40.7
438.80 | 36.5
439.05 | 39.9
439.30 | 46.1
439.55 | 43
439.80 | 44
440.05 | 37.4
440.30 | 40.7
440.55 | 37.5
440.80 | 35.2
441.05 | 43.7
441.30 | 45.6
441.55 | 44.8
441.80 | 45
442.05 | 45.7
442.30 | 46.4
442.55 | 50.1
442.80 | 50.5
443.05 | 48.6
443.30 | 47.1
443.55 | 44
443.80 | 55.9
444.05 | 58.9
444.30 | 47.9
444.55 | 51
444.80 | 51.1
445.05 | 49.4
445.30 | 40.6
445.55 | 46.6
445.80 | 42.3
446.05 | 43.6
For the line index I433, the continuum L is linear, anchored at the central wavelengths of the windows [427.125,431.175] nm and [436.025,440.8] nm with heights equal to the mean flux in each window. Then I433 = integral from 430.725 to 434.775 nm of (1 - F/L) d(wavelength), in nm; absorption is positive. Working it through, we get -0.39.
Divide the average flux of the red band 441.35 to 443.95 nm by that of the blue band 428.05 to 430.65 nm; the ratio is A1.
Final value 1.43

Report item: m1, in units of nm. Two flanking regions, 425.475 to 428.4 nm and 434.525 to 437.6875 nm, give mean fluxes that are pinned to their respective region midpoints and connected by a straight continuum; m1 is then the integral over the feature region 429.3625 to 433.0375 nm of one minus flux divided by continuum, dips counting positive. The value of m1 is 0.40 nm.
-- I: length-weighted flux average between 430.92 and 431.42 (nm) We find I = 33.1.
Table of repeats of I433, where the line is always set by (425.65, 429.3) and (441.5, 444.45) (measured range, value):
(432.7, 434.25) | 0.005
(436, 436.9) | -0.009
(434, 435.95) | 0.023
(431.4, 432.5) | -0.038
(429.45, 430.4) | 0.187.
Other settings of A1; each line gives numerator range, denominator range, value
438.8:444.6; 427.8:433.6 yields 1.23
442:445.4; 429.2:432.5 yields 1.40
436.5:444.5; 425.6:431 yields 1.26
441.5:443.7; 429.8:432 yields 1.37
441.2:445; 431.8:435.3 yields 1.17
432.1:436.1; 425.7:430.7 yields 1.18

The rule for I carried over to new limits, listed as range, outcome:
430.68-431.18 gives 33.1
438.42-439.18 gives 39.1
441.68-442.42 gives 45.7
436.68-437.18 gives 47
